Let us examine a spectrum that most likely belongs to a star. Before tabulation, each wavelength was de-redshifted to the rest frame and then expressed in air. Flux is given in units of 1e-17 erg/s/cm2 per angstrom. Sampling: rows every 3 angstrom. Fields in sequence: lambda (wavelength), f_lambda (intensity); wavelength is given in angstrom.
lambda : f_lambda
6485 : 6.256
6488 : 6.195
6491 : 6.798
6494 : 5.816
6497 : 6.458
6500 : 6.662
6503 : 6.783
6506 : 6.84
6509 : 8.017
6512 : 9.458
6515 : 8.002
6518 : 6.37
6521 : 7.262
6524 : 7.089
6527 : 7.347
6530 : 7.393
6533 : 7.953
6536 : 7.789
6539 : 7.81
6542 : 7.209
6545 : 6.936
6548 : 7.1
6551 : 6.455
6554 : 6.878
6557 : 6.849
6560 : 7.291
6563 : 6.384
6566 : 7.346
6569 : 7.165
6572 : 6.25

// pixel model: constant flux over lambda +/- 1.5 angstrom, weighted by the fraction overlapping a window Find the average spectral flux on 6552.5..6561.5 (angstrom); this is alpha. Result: 7.01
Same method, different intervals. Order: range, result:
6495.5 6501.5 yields 6.56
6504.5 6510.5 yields 7.43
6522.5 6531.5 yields 7.28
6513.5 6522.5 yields 7.21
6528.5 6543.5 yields 7.63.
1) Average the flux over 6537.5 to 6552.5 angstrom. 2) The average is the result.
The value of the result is 7.1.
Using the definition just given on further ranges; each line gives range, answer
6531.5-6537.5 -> 7.87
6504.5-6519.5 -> 7.74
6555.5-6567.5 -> 6.97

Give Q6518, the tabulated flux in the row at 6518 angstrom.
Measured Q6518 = 6.37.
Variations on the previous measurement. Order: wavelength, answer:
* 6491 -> 6.798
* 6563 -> 6.384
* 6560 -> 7.291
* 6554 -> 6.878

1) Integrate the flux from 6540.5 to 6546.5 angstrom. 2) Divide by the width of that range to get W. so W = 7.07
